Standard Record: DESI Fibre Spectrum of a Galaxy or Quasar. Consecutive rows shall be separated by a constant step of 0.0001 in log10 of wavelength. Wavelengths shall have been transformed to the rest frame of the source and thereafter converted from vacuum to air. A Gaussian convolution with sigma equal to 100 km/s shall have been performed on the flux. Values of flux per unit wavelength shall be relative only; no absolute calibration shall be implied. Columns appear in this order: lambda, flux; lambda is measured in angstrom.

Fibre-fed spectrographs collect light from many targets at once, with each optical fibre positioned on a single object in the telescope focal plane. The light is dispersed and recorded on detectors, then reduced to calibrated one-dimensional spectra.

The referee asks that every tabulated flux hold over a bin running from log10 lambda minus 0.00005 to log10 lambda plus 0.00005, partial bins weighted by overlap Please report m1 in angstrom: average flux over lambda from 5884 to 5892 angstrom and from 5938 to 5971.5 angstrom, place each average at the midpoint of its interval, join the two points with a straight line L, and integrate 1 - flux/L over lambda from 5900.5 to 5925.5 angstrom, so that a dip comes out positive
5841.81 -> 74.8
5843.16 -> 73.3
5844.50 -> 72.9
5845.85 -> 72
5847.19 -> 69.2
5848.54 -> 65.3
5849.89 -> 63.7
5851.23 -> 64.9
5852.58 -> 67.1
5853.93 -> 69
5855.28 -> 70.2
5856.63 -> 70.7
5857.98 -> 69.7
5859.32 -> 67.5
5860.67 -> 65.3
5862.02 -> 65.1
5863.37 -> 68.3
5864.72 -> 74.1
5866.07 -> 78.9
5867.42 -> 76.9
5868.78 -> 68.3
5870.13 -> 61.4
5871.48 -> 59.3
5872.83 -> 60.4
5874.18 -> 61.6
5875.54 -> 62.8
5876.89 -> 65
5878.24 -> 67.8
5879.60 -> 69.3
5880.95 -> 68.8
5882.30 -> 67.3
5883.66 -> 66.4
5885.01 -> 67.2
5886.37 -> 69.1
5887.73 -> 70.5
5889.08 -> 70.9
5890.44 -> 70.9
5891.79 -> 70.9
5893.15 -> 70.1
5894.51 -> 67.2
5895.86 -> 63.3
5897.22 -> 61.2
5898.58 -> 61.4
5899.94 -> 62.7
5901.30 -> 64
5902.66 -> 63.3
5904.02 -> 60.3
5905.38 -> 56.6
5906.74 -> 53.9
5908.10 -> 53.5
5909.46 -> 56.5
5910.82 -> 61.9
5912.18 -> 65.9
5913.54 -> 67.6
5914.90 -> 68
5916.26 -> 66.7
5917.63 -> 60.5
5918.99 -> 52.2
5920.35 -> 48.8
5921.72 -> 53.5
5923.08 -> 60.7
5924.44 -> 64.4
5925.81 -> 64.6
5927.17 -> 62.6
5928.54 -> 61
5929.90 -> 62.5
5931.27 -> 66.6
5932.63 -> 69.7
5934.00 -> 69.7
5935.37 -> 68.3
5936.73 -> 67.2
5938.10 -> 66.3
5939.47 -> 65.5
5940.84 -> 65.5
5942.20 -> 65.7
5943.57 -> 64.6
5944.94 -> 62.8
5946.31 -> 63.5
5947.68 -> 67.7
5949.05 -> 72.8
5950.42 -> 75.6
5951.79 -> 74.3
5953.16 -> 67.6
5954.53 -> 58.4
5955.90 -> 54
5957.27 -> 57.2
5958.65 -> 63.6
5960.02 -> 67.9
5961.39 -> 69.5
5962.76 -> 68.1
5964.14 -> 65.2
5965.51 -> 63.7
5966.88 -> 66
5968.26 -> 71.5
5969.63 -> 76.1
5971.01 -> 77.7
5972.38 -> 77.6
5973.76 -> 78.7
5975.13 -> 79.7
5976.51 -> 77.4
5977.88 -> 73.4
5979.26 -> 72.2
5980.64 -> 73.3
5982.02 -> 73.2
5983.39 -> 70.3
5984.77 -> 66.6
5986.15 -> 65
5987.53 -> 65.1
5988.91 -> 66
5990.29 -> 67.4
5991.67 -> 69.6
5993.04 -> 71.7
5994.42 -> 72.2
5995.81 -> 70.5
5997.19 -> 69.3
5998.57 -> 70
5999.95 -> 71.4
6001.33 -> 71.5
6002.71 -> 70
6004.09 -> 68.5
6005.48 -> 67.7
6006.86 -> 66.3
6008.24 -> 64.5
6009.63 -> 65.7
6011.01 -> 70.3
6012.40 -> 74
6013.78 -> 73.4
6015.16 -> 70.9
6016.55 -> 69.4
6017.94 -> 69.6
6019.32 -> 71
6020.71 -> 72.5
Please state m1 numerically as 3.1 angstrom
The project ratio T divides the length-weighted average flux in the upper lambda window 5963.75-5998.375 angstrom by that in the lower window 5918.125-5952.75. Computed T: 1.1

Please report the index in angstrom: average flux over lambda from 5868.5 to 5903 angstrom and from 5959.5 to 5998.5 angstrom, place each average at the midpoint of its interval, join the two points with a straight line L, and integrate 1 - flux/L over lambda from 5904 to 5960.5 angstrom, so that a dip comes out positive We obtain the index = 4.21 angstrom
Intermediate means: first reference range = 65.8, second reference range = 70.9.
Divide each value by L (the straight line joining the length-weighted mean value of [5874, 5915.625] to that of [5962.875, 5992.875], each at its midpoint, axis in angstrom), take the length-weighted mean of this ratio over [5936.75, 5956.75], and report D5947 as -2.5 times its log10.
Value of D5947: 0.04 mag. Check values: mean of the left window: 64.7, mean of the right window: 71.2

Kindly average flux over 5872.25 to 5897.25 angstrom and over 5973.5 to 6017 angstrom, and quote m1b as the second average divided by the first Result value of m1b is 1.05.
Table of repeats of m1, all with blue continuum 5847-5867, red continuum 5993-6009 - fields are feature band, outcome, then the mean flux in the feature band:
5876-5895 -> 0.1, 68.6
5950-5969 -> 0.9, 65.8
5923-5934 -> 0.7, 64.6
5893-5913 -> 2.2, 61.3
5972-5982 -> -1.0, 75.8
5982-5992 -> 0.3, 67.5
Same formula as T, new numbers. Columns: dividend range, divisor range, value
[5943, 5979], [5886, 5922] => 1.10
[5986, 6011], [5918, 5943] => 1.09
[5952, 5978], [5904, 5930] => 1.15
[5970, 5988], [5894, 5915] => 1.19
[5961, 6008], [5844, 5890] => 1.04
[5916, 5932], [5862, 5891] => 0.89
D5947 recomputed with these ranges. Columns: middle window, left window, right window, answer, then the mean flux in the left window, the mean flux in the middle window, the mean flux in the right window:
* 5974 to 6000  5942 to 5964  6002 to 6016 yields -0.05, 65.8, 70.9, 69.1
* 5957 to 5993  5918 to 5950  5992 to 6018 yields -0.05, 63.8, 70.3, 69.8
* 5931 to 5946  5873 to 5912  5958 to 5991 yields 0.02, 64.4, 66.5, 70.6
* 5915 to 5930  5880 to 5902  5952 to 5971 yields 0.11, 67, 60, 66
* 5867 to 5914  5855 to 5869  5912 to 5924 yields 0.01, 70.5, 64.6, 60.3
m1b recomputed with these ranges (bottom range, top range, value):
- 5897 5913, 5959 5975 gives 1.19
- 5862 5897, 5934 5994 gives 1.01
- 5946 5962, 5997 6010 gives 1.04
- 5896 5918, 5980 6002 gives 1.13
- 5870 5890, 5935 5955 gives 1.02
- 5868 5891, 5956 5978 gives 1.06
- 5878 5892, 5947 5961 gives 0.96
